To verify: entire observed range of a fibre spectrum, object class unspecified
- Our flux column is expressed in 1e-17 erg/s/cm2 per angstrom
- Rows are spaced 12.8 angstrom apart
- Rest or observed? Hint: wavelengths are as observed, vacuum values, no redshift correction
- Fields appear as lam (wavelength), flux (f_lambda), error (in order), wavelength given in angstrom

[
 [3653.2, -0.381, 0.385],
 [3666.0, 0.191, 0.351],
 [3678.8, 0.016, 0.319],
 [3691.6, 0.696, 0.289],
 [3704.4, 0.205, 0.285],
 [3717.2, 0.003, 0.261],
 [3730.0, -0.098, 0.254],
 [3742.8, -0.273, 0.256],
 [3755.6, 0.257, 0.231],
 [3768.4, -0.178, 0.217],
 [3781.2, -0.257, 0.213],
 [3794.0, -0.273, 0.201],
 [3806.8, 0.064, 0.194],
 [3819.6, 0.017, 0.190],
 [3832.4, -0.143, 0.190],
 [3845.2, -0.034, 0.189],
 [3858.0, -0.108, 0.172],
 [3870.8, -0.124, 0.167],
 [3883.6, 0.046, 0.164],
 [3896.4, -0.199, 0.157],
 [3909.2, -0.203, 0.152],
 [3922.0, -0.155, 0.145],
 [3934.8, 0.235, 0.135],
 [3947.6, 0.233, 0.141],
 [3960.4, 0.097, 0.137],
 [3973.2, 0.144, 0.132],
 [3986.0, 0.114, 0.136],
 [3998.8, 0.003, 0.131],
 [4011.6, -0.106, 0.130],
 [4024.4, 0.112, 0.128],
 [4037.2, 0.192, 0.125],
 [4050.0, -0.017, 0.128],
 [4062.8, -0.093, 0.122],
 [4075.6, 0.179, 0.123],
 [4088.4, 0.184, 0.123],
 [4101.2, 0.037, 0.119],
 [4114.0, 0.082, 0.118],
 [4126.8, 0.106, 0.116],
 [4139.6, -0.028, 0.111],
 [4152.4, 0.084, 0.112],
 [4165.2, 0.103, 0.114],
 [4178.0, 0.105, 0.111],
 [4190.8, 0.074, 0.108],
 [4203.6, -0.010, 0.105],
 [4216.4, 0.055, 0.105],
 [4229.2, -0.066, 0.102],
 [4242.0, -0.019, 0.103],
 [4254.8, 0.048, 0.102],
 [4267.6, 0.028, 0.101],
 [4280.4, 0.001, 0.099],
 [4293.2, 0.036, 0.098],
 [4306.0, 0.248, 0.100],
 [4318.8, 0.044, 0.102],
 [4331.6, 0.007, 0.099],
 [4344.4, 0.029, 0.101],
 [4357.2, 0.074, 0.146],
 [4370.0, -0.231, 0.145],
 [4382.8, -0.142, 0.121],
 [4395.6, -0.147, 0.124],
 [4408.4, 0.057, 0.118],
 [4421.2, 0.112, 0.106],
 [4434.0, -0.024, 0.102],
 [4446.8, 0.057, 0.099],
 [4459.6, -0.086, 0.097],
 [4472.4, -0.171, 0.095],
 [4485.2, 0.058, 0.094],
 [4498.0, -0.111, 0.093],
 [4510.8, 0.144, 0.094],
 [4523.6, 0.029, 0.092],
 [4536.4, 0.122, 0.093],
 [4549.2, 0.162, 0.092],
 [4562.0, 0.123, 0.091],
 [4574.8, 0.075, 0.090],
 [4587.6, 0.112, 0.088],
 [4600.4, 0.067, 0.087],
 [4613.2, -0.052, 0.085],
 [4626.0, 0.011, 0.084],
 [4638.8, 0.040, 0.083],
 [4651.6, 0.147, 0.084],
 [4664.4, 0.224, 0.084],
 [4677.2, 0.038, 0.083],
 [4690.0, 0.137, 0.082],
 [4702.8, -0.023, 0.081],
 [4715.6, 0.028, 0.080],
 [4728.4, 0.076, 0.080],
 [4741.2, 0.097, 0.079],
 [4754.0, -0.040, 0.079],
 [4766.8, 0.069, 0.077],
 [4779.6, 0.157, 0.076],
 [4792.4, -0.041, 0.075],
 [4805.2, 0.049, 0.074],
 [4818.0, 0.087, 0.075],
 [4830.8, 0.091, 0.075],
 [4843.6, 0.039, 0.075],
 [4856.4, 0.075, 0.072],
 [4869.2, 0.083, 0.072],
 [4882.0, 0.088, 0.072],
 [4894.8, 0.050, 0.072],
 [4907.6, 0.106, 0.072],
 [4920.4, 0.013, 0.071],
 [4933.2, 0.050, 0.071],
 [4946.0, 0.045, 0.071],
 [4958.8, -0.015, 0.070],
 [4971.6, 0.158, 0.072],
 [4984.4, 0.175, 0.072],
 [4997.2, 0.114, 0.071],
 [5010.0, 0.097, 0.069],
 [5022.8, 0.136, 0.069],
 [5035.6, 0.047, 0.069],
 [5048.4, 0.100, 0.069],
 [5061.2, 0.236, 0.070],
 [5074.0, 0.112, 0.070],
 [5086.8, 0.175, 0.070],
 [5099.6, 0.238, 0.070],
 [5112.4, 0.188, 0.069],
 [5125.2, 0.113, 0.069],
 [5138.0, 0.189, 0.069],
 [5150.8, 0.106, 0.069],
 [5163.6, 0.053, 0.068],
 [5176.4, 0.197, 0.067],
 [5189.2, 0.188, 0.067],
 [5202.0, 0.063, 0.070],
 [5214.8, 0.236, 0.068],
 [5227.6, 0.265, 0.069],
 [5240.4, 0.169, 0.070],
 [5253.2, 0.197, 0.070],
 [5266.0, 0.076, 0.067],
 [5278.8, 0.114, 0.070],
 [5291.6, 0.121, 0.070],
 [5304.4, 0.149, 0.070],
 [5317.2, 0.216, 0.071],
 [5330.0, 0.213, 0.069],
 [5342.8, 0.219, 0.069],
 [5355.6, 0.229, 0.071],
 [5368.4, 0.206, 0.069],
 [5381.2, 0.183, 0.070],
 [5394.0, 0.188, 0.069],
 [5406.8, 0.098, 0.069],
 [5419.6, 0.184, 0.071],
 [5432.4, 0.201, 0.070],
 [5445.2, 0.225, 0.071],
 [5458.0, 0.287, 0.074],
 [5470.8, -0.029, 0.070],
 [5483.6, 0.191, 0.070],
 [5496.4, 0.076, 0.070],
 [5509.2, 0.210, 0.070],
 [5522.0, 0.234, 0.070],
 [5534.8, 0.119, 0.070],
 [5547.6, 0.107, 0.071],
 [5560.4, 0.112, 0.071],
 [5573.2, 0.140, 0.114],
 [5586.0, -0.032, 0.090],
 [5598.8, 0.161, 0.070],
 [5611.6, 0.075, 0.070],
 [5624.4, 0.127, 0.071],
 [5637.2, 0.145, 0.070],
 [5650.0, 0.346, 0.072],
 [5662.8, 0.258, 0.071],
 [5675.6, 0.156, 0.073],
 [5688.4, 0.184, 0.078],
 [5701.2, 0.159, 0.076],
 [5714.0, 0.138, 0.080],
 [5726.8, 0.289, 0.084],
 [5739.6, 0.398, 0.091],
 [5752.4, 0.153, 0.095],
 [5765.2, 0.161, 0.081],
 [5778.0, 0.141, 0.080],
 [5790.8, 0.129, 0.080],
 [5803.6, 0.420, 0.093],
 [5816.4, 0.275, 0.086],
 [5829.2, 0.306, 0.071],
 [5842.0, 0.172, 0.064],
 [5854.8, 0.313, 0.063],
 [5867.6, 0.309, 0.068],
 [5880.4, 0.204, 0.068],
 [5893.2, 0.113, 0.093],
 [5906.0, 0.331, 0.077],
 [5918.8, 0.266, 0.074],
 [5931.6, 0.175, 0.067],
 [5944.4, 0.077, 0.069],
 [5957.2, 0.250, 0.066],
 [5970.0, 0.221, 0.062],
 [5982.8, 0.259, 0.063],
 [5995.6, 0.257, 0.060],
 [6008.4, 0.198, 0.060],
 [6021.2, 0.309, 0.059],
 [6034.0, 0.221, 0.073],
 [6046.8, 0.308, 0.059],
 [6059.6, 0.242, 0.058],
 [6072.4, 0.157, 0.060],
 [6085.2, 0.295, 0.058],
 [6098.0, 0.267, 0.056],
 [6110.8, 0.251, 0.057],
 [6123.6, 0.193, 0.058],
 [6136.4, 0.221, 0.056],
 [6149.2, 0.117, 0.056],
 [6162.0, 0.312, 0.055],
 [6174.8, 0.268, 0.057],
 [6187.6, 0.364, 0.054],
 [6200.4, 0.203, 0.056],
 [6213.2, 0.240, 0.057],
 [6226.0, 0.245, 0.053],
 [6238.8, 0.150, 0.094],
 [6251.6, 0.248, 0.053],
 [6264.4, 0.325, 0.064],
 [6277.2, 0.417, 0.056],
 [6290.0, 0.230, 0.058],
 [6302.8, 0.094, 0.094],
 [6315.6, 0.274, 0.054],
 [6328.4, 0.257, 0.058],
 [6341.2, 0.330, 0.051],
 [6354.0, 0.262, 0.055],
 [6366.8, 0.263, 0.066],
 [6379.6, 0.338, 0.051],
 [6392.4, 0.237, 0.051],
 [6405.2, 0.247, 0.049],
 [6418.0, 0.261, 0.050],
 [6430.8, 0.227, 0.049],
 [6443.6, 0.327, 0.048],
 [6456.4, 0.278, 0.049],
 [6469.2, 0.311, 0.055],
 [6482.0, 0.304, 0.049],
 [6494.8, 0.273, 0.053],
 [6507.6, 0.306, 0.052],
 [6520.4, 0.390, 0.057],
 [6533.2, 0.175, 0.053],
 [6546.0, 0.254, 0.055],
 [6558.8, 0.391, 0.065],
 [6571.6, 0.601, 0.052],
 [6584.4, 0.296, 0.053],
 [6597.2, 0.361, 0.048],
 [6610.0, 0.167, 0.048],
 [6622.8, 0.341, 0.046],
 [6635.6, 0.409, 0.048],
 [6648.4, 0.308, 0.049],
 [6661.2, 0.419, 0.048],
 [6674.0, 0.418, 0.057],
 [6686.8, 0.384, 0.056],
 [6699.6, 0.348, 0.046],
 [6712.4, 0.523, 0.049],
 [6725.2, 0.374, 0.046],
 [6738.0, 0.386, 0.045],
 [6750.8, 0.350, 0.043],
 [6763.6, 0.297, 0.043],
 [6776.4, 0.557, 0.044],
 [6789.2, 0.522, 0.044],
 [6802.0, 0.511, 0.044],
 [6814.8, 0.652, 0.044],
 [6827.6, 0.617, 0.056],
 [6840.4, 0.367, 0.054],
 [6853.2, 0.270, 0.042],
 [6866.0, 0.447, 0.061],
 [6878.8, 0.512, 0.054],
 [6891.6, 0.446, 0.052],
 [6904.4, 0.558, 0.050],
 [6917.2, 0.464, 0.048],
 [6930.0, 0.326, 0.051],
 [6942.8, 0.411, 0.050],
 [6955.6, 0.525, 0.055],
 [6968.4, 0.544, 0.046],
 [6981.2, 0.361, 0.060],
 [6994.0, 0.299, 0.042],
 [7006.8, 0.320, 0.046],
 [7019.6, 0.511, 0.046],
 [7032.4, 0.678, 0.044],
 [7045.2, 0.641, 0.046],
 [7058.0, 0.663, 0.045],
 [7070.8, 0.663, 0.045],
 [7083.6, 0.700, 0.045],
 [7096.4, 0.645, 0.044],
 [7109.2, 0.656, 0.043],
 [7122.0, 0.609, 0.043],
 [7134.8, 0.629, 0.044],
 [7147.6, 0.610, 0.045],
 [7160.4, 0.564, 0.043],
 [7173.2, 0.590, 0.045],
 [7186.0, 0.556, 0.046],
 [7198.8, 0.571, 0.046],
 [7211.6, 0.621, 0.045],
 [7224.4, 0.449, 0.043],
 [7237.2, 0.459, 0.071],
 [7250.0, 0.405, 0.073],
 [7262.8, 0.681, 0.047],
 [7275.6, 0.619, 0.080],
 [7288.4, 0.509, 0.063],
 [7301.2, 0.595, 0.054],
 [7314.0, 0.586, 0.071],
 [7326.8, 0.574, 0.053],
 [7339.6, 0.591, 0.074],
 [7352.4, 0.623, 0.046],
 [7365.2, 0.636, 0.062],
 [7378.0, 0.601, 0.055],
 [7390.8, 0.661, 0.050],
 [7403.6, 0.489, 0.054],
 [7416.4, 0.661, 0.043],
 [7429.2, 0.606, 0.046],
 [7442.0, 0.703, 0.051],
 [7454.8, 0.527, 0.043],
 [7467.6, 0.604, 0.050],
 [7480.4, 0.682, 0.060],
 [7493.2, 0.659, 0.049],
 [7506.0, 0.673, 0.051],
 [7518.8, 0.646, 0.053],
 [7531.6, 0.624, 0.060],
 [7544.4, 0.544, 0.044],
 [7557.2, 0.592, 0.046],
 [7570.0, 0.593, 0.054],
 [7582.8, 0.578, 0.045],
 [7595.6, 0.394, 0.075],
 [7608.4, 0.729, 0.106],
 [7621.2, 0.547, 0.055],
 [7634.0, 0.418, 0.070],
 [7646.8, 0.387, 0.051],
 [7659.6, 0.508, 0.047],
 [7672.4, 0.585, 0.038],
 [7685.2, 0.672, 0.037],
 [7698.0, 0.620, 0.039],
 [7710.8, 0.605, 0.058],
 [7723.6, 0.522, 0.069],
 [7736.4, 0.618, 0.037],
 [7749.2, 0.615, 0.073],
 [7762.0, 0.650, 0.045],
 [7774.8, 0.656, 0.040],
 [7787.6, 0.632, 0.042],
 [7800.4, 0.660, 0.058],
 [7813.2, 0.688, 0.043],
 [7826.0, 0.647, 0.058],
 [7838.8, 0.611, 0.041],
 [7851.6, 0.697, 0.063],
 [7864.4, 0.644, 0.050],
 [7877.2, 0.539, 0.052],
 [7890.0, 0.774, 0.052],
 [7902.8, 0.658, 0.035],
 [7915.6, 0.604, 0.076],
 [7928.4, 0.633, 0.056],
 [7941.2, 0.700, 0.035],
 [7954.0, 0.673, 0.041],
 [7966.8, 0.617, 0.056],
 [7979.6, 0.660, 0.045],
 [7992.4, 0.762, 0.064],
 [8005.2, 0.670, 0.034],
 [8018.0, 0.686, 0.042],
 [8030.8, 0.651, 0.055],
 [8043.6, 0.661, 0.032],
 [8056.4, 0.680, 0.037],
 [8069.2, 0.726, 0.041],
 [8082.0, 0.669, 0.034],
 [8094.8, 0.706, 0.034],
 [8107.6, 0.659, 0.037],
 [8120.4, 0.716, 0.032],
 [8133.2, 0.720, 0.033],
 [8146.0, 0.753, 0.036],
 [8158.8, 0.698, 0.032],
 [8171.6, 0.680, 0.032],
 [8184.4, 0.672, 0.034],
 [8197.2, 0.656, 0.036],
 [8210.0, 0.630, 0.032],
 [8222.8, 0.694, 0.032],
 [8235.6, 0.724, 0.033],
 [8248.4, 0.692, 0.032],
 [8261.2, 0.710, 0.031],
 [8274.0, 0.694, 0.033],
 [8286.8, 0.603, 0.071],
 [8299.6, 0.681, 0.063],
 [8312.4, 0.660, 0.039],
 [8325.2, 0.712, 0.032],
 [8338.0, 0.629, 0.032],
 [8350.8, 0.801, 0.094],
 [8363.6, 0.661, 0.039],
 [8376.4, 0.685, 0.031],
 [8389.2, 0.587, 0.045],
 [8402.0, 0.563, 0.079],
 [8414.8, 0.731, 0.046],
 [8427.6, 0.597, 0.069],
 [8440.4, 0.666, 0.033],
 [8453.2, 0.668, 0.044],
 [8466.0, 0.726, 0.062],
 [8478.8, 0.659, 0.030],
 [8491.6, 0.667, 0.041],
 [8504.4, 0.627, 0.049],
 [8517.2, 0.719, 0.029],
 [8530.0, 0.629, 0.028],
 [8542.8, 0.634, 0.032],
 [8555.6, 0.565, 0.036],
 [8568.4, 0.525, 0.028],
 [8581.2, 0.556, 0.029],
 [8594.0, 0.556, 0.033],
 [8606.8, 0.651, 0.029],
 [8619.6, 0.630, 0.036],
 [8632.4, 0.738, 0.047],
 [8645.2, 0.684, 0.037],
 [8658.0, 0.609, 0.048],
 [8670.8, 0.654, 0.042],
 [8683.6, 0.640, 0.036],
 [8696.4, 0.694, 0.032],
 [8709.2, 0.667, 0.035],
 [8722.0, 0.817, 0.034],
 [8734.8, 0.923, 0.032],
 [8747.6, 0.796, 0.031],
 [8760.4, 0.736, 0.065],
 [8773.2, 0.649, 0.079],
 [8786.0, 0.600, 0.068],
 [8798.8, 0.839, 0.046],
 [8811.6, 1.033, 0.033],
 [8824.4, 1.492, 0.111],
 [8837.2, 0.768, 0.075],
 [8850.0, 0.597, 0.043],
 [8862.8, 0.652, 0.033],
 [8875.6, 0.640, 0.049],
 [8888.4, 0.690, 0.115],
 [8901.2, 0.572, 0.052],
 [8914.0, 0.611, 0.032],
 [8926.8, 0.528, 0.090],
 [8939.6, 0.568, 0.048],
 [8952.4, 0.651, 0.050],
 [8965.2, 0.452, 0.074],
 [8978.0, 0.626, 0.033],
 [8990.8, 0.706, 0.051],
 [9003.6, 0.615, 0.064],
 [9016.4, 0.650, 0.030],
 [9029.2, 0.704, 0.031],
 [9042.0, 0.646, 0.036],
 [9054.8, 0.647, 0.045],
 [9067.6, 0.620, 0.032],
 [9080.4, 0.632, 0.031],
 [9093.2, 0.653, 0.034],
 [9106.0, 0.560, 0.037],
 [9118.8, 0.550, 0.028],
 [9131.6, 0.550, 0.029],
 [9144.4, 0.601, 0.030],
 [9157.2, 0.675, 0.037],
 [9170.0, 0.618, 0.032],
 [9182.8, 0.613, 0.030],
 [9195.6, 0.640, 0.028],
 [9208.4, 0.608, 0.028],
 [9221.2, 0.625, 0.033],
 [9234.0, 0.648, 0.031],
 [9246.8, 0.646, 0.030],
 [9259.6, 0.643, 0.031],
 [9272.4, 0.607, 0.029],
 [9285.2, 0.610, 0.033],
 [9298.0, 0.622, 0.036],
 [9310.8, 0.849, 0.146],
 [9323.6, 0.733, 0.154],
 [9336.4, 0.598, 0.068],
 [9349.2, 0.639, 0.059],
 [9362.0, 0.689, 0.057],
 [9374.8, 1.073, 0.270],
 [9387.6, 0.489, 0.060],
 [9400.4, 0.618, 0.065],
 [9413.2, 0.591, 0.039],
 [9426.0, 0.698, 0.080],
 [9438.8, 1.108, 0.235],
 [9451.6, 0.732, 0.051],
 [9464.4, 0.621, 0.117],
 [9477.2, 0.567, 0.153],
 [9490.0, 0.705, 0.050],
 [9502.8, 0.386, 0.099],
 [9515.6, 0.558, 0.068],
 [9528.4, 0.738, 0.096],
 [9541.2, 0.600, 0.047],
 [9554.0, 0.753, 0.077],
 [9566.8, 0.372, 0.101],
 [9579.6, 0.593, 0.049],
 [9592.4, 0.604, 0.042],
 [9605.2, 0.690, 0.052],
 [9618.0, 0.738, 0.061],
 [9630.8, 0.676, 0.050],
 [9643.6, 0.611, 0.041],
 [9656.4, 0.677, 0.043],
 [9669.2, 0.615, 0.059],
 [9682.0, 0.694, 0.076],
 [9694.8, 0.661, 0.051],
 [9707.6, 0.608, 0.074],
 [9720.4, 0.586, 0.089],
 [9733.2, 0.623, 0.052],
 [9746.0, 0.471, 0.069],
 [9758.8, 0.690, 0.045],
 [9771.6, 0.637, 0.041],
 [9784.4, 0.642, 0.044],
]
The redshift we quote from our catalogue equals 0.76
